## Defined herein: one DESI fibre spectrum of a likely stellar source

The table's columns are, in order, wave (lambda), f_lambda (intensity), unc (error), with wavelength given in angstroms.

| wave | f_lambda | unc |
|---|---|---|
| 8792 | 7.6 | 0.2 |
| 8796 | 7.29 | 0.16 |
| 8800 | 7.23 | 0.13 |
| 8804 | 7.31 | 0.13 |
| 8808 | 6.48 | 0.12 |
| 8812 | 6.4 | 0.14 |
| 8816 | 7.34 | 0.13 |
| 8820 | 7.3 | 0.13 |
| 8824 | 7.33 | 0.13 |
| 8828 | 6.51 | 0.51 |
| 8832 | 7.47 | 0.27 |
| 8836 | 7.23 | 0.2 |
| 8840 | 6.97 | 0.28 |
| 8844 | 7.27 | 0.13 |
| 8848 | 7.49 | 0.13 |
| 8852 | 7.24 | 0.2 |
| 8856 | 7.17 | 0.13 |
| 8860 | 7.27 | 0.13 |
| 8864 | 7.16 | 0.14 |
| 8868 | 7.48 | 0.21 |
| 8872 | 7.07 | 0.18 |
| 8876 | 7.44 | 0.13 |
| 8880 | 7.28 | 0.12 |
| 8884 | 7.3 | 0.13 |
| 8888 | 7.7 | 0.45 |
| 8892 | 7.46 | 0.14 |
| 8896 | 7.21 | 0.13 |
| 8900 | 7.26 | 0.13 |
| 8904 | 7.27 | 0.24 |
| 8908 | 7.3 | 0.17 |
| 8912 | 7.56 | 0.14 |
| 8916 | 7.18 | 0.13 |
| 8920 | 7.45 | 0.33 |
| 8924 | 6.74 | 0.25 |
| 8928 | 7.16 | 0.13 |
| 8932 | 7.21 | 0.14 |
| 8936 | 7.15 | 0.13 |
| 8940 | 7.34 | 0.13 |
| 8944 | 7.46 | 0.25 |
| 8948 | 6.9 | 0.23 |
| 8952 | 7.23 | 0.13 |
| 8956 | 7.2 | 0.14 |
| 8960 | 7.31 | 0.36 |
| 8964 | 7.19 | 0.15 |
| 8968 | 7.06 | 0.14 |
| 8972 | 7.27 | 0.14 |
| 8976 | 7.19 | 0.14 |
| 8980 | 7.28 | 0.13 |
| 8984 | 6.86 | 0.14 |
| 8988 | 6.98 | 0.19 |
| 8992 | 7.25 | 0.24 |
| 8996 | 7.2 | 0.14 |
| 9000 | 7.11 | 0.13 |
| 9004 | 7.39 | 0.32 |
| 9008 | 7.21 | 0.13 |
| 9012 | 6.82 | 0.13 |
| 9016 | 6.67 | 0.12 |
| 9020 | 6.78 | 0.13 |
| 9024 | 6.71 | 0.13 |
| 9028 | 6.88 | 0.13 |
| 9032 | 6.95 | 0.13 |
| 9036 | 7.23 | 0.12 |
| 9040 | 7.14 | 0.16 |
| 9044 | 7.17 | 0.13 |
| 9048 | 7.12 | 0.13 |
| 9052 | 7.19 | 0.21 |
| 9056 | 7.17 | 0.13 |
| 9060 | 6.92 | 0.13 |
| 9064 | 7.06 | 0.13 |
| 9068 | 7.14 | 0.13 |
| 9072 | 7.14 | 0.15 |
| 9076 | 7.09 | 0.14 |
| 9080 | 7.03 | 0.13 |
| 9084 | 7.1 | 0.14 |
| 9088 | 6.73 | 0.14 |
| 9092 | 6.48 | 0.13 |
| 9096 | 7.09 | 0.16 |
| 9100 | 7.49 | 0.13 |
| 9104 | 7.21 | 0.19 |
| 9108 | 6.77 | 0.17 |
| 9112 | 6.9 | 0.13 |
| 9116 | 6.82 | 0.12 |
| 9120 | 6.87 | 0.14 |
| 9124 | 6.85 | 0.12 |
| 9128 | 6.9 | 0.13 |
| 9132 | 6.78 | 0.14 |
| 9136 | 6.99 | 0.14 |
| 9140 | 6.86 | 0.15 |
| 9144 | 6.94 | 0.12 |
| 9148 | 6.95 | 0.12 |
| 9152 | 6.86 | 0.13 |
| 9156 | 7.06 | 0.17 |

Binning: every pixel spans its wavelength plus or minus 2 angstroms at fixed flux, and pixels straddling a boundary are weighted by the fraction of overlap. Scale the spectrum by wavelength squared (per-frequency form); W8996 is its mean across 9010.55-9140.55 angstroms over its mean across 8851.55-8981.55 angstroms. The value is 1.0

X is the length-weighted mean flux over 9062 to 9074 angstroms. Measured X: 7.11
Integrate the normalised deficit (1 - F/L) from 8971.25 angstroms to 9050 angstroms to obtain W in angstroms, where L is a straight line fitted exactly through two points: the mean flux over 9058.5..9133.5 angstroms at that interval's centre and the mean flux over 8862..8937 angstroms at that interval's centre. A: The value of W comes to 0.54 angstroms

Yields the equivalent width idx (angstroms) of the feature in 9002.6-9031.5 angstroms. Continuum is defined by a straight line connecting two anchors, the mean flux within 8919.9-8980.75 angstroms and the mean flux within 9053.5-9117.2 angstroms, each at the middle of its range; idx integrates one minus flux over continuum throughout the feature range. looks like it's 0.8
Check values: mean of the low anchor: 7.19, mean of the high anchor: 7.01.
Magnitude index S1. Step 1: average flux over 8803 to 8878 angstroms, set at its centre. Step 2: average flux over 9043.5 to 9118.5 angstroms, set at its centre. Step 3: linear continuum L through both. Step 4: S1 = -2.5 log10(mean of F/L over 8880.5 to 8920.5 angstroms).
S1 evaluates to -0.04 mag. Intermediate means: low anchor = 7.15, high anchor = 7.03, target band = 7.36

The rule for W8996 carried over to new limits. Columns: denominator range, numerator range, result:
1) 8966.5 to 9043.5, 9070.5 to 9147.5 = 1.01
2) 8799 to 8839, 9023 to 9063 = 1.05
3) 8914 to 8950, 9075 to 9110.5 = 1.01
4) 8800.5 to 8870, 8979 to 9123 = 1.03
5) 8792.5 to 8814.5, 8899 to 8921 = 1.07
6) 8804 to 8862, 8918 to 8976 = 1.04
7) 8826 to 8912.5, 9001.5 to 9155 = 1.01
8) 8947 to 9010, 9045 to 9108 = 1.01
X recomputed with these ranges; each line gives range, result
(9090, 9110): 7.01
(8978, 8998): 7.11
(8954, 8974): 7.21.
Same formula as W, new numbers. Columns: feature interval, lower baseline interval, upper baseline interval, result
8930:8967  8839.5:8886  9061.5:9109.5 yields -0.20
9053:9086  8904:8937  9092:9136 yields -0.35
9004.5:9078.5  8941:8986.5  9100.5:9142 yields 0.21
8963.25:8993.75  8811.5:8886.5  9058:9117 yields -0.14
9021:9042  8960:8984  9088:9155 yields 0.31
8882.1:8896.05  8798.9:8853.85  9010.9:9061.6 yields -0.74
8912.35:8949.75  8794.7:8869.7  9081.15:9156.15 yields -0.64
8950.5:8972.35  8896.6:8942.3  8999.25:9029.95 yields -0.30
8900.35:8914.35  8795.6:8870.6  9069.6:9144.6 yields -0.52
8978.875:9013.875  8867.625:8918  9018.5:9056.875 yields 0.01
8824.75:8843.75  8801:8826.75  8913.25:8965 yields -0.10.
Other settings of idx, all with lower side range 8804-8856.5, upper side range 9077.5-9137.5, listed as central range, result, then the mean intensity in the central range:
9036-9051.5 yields -0.41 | 7.16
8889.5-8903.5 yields -0.52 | 7.32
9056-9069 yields -0.17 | 7.05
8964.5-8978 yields -0.31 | 7.18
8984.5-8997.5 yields -0.19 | 7.11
